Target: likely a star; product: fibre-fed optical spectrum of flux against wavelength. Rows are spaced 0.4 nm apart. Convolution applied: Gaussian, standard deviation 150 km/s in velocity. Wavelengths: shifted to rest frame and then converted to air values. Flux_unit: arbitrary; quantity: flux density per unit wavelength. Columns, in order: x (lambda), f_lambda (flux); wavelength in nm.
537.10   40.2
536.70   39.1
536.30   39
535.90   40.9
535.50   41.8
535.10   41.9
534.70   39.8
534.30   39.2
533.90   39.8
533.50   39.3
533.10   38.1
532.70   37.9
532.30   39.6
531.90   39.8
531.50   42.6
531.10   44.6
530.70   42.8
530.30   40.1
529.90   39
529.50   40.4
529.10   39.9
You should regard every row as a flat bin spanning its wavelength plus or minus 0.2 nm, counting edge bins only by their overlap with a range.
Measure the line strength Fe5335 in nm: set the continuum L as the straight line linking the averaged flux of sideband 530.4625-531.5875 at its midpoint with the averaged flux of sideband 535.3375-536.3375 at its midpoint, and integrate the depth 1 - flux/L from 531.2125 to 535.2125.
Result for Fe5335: 0.22 nm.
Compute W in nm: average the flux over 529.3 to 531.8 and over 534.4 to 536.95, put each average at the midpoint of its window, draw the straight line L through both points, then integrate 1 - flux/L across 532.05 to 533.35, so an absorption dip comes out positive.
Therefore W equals 0.08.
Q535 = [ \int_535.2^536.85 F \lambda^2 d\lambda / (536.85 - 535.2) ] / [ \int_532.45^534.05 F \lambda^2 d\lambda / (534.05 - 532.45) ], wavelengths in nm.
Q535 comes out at 1.1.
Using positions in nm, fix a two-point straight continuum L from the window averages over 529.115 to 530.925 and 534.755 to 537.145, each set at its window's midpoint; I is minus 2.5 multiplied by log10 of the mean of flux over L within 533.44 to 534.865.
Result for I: 0.026 mag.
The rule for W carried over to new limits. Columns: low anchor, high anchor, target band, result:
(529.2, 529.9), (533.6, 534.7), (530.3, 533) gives -0.09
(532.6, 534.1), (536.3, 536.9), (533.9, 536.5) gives -0.09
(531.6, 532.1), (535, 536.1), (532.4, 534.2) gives 0.09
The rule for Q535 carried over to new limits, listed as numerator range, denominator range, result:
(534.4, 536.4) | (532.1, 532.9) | 1.06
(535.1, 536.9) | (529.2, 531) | 1.01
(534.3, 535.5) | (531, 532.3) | 0.99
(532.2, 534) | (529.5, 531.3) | 0.95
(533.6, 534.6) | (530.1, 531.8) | 0.94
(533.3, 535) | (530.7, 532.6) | 0.96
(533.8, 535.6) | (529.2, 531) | 1.01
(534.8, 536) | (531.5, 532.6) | 1.05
